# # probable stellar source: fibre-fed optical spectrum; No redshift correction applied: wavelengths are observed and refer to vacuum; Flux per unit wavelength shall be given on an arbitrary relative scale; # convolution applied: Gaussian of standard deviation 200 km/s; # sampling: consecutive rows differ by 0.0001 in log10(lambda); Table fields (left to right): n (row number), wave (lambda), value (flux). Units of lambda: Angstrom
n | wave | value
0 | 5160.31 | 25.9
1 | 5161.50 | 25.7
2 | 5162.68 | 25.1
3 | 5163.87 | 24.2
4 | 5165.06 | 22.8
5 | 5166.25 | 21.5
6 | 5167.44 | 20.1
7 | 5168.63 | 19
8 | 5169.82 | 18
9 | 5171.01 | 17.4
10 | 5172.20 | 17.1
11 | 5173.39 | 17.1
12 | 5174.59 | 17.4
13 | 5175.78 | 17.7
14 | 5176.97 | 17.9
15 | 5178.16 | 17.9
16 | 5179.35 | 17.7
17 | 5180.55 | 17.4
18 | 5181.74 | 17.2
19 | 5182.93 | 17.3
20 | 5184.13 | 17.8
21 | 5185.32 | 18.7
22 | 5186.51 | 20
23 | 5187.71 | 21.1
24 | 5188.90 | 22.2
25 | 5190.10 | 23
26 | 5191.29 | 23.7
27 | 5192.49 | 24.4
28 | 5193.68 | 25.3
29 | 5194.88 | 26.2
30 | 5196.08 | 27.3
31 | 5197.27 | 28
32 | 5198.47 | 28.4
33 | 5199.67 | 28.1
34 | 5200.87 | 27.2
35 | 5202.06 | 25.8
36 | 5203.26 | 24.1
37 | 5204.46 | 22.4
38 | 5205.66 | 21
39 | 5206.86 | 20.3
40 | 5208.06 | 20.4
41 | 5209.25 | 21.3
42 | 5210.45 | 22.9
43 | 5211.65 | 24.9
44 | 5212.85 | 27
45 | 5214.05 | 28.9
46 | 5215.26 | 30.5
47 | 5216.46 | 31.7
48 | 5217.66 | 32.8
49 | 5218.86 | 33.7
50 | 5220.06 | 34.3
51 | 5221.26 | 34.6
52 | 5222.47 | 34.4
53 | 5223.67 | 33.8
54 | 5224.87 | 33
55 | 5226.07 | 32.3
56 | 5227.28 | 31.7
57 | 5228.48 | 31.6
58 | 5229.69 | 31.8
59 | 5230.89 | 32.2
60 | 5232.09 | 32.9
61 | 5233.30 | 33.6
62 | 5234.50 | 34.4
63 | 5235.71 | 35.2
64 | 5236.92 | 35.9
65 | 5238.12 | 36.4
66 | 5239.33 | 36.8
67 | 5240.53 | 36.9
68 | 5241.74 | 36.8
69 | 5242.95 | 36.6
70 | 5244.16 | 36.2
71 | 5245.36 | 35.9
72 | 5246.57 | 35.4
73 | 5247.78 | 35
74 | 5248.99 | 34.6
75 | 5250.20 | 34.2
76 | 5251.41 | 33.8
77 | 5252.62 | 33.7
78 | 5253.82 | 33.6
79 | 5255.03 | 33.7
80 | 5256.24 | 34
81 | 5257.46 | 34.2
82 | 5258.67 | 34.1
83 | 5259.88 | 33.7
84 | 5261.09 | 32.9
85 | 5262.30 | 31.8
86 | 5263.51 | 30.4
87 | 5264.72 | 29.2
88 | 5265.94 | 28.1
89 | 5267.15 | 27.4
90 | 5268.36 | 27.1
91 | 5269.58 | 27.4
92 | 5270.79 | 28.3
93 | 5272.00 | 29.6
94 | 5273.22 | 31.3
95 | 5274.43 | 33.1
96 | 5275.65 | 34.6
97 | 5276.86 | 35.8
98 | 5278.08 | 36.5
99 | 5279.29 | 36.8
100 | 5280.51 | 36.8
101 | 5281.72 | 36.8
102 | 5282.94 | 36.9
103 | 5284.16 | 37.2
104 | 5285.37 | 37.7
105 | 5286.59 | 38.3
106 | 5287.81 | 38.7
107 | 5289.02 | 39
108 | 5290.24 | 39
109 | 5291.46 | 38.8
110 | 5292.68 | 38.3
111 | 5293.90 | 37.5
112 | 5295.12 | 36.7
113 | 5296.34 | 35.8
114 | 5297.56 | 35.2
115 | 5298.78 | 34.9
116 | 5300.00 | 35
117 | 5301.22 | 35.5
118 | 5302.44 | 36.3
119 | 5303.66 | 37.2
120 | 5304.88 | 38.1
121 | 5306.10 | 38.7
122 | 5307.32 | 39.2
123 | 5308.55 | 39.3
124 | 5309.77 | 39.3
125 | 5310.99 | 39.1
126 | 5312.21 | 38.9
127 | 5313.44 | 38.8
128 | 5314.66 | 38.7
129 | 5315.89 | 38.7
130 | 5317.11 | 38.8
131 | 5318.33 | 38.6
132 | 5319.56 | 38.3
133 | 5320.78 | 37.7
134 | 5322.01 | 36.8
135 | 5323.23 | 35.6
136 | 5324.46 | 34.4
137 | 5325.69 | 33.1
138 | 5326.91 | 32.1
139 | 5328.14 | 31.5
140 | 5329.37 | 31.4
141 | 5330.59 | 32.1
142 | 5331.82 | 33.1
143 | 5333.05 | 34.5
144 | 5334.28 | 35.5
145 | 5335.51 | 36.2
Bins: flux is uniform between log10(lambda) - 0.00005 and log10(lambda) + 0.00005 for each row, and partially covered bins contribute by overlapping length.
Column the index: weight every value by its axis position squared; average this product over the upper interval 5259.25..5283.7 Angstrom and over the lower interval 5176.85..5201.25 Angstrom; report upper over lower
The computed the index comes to 1.49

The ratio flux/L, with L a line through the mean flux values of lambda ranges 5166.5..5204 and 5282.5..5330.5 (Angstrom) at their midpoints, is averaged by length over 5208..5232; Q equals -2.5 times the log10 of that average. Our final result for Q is -0.18 mag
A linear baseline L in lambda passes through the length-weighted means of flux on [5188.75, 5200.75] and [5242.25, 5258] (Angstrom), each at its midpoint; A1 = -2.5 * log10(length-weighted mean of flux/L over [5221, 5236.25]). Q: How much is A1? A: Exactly -0.06 mag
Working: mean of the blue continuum 25.8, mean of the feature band 33.1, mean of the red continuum 34.7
